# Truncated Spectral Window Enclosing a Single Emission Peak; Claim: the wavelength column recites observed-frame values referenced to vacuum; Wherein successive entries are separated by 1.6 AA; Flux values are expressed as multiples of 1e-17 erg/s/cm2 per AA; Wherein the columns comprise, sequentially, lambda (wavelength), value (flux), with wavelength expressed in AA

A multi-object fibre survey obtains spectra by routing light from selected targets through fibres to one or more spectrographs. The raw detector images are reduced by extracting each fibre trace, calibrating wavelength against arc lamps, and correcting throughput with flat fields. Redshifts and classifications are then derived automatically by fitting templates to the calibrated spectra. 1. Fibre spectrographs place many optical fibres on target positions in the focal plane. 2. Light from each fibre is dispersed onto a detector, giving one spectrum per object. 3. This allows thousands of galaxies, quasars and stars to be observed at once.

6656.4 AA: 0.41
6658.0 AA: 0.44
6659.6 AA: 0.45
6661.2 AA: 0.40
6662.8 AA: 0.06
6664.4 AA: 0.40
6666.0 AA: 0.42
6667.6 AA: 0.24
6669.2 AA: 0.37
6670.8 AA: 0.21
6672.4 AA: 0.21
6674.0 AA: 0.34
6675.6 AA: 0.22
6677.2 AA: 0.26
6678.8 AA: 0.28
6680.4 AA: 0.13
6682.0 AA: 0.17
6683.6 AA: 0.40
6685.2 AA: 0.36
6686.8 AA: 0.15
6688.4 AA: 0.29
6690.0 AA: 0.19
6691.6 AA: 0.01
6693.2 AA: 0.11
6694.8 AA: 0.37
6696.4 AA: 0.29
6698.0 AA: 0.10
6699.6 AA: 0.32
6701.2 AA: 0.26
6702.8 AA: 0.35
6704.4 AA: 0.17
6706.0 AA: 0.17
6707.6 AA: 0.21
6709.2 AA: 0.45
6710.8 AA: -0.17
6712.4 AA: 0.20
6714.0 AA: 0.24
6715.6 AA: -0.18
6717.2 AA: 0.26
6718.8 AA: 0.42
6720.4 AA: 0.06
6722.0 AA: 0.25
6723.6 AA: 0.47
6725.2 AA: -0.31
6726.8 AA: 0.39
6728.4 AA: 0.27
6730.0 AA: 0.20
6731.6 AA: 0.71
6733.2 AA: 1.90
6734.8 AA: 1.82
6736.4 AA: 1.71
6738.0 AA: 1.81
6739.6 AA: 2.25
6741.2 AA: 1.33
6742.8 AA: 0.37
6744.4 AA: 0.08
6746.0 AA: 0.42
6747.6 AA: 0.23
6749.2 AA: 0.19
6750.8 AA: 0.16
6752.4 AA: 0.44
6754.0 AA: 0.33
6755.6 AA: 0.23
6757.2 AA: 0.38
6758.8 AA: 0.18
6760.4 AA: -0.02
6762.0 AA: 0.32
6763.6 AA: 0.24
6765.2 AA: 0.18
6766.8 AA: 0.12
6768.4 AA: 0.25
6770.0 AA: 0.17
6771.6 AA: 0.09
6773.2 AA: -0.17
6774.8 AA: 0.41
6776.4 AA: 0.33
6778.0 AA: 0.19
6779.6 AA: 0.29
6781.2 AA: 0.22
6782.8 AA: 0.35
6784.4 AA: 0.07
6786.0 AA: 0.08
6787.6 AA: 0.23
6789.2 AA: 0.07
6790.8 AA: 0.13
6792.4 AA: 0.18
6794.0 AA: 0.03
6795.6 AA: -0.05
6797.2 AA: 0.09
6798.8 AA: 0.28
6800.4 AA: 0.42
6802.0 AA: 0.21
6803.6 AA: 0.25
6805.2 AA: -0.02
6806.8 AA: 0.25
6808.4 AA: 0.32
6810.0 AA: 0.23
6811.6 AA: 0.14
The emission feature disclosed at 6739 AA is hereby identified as [O II] 3727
